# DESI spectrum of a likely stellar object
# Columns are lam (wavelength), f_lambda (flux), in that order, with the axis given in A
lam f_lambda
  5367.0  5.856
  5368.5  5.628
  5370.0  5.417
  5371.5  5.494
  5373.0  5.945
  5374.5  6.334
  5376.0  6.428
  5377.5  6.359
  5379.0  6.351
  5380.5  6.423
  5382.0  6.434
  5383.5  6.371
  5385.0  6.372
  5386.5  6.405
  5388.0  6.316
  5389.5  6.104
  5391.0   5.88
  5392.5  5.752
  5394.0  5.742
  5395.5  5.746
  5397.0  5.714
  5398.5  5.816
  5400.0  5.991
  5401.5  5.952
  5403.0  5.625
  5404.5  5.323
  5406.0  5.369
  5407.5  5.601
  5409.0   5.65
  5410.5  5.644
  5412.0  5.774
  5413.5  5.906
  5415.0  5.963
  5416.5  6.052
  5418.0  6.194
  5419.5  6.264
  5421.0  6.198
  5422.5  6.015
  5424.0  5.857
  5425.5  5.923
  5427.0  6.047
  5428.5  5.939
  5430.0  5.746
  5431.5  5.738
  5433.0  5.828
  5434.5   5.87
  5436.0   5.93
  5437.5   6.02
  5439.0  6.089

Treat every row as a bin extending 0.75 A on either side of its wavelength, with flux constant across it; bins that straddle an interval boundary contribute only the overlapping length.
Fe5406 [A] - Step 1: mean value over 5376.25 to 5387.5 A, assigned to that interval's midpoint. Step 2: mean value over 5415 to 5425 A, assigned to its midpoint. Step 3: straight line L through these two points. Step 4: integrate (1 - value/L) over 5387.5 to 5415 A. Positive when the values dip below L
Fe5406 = 2.0 A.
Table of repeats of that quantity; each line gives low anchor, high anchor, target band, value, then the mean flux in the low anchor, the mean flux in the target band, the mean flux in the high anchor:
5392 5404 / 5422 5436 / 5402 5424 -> 0.0 A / 5.78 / 5.83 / 5.88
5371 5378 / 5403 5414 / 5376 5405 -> -0.8 A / 6.13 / 6.05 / 5.6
